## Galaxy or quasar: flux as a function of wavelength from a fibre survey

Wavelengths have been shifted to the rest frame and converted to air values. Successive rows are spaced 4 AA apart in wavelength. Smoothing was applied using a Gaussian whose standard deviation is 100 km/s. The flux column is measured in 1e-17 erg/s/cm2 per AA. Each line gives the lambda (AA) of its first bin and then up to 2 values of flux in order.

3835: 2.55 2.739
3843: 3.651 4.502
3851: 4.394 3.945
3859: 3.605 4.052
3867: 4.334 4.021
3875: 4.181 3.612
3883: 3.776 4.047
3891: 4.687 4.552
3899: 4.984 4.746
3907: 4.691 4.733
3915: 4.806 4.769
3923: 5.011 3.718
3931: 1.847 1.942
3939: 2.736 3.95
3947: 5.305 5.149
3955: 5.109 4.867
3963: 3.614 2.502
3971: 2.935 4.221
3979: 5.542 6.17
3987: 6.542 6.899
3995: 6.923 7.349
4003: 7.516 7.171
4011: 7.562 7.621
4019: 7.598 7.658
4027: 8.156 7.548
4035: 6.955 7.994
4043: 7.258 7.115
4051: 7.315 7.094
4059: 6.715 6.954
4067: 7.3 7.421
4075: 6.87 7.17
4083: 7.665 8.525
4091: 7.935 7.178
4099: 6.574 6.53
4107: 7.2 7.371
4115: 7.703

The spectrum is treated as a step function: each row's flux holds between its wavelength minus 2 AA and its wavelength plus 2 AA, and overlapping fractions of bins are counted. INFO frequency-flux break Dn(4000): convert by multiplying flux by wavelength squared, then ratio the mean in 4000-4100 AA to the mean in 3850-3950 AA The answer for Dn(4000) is 1.9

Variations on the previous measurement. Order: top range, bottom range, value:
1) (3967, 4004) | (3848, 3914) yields 1.42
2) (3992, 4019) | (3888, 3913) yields 1.65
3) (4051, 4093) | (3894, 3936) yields 1.90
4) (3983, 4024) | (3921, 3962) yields 1.88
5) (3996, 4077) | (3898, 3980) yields 1.87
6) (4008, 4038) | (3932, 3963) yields 1.95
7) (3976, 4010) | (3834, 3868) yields 1.91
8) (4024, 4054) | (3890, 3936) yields 1.88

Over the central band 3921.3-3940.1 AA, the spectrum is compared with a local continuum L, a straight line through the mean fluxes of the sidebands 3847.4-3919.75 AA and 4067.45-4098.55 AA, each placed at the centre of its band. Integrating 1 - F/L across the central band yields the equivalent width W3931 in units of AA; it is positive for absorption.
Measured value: 7.5 AA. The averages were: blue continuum 4.33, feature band 3.03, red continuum 7.48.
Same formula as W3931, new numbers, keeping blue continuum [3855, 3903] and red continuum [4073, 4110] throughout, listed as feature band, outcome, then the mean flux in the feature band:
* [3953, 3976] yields 6.62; 3.86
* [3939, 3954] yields 1.84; 4.55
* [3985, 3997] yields -1.98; 6.79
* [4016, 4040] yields -4.80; 7.64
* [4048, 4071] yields -0.95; 7.11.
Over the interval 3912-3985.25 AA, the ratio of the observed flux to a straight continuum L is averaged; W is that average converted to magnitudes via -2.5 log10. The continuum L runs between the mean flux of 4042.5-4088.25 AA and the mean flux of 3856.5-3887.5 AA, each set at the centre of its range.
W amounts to 0.26 mag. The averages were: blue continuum 3.95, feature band 4.14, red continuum 7.26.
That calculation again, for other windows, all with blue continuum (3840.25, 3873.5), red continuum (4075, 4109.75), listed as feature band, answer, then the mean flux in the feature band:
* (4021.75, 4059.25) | -0.127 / 7.41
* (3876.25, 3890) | 0.133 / 3.9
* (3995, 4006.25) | -0.208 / 7.31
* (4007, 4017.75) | -0.208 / 7.51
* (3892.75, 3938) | 0.164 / 4.13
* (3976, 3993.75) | -0.067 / 6.2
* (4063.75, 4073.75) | -0.043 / 7.27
